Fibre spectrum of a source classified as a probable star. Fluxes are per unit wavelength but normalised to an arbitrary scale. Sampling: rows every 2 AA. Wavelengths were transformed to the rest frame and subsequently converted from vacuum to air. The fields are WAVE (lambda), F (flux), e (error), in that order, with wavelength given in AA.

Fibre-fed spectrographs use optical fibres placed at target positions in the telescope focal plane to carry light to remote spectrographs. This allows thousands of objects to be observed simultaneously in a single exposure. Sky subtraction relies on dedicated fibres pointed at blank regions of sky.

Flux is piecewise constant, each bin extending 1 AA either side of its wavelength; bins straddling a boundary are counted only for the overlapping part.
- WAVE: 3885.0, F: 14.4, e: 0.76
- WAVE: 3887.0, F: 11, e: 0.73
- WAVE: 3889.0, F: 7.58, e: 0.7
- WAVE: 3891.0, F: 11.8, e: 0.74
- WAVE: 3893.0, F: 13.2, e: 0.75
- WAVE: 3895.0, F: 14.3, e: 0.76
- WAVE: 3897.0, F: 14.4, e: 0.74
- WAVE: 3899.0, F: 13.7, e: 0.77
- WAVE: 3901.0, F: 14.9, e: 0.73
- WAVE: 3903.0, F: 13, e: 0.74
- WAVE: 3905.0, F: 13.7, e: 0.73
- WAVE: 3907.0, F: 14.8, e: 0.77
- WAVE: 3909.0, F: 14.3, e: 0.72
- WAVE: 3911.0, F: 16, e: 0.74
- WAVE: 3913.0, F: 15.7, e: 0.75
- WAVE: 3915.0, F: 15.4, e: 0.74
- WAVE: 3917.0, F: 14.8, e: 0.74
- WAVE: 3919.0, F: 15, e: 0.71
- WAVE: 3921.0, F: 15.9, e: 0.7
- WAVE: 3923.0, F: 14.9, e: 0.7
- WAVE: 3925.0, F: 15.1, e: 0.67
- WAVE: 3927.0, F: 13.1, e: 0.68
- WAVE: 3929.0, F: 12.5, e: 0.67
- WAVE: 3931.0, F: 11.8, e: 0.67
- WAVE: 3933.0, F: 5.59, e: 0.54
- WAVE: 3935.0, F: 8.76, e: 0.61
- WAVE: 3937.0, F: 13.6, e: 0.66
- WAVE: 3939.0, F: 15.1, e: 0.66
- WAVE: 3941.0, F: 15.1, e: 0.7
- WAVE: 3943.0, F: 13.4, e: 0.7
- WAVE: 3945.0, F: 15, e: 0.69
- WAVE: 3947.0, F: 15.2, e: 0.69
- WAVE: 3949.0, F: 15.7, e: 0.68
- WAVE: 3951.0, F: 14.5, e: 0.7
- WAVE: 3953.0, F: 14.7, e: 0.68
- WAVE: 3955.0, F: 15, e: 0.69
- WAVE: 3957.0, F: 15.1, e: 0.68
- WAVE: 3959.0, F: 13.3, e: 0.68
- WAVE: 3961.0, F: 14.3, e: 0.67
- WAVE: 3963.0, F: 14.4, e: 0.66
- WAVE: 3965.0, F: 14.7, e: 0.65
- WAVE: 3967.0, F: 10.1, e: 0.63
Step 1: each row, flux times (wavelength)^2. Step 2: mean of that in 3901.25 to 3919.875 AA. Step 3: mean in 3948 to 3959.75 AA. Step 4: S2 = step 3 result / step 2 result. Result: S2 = 1.0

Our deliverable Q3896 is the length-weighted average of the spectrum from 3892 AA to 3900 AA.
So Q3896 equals 13.9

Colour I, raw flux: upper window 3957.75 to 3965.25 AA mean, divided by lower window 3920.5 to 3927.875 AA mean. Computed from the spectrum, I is 0.96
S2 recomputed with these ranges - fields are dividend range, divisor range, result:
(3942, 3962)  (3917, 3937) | 1.17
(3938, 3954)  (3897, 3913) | 1.05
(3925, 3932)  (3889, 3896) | 1.06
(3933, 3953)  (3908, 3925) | 0.91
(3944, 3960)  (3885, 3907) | 1.18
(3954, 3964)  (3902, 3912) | 1.03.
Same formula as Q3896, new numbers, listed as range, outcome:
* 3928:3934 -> 9.96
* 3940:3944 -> 14.2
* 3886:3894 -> 10.9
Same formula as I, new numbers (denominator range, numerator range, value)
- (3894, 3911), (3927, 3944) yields 0.85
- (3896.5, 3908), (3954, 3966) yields 1.03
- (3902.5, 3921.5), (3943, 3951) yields 1.01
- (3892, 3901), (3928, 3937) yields 0.72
